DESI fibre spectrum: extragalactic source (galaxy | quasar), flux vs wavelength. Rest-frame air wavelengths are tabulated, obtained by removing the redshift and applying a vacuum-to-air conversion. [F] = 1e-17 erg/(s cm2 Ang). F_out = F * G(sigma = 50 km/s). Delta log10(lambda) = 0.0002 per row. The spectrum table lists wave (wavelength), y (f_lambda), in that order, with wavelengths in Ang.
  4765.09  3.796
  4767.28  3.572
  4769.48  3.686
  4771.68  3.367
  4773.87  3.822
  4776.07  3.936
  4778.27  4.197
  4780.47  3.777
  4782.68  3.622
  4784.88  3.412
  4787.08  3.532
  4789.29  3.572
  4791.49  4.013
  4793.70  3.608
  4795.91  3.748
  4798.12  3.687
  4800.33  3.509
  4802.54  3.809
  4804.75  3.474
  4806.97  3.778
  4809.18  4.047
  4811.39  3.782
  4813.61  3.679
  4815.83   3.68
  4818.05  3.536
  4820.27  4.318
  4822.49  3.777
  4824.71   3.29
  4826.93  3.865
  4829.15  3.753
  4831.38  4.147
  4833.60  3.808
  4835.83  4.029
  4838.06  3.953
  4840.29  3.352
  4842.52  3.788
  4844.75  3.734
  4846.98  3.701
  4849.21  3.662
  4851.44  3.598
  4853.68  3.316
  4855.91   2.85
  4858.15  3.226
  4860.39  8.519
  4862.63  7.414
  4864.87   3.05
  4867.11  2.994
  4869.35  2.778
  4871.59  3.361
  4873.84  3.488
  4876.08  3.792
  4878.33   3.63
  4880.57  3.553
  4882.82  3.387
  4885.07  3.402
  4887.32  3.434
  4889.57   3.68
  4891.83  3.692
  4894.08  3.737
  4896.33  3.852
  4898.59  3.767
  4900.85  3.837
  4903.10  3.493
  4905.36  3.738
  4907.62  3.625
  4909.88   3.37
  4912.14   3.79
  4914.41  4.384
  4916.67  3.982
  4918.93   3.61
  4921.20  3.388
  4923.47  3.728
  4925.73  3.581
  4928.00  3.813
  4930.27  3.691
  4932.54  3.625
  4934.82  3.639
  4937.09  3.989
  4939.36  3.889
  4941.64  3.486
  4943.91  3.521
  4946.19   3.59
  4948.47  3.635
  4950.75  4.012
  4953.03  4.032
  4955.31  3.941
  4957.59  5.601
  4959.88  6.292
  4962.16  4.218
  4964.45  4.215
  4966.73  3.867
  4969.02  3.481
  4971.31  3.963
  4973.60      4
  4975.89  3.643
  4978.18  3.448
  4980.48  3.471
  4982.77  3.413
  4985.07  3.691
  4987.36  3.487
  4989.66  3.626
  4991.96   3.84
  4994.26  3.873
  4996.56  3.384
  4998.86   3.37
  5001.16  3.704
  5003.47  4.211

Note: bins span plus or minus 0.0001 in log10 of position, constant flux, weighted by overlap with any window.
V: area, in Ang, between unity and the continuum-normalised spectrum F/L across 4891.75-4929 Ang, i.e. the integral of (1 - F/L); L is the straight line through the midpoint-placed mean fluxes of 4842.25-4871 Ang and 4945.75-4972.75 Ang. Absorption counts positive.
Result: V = 3.80 Ang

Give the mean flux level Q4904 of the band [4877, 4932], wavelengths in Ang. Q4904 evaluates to 3.67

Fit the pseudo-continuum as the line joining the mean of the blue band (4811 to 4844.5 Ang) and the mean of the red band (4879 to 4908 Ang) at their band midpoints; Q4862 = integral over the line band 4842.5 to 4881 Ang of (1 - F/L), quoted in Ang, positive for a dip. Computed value -2.3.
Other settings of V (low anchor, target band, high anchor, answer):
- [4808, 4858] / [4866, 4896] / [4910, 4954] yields 2.07 Ang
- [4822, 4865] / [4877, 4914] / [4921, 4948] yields 1.93 Ang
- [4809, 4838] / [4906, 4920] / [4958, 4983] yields 0.63 Ang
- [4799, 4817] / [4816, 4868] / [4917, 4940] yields -3.81 Ang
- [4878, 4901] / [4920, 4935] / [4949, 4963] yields 2.04 Ang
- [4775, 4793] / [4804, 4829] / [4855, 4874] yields 1.24 Ang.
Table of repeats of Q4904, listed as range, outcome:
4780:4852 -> 3.73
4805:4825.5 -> 3.76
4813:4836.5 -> 3.81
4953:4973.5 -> 4.4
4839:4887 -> 3.83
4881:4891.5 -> 3.49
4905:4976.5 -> 3.92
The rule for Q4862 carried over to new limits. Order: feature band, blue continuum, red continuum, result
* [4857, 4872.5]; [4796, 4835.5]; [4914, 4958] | -2.9 Ang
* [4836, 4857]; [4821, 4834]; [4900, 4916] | 1.2 Ang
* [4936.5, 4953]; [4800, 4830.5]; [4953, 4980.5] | 1.6 Ang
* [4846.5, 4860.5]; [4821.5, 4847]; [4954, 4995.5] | -0.1 Ang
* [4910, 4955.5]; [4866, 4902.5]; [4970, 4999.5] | -2.2 Ang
